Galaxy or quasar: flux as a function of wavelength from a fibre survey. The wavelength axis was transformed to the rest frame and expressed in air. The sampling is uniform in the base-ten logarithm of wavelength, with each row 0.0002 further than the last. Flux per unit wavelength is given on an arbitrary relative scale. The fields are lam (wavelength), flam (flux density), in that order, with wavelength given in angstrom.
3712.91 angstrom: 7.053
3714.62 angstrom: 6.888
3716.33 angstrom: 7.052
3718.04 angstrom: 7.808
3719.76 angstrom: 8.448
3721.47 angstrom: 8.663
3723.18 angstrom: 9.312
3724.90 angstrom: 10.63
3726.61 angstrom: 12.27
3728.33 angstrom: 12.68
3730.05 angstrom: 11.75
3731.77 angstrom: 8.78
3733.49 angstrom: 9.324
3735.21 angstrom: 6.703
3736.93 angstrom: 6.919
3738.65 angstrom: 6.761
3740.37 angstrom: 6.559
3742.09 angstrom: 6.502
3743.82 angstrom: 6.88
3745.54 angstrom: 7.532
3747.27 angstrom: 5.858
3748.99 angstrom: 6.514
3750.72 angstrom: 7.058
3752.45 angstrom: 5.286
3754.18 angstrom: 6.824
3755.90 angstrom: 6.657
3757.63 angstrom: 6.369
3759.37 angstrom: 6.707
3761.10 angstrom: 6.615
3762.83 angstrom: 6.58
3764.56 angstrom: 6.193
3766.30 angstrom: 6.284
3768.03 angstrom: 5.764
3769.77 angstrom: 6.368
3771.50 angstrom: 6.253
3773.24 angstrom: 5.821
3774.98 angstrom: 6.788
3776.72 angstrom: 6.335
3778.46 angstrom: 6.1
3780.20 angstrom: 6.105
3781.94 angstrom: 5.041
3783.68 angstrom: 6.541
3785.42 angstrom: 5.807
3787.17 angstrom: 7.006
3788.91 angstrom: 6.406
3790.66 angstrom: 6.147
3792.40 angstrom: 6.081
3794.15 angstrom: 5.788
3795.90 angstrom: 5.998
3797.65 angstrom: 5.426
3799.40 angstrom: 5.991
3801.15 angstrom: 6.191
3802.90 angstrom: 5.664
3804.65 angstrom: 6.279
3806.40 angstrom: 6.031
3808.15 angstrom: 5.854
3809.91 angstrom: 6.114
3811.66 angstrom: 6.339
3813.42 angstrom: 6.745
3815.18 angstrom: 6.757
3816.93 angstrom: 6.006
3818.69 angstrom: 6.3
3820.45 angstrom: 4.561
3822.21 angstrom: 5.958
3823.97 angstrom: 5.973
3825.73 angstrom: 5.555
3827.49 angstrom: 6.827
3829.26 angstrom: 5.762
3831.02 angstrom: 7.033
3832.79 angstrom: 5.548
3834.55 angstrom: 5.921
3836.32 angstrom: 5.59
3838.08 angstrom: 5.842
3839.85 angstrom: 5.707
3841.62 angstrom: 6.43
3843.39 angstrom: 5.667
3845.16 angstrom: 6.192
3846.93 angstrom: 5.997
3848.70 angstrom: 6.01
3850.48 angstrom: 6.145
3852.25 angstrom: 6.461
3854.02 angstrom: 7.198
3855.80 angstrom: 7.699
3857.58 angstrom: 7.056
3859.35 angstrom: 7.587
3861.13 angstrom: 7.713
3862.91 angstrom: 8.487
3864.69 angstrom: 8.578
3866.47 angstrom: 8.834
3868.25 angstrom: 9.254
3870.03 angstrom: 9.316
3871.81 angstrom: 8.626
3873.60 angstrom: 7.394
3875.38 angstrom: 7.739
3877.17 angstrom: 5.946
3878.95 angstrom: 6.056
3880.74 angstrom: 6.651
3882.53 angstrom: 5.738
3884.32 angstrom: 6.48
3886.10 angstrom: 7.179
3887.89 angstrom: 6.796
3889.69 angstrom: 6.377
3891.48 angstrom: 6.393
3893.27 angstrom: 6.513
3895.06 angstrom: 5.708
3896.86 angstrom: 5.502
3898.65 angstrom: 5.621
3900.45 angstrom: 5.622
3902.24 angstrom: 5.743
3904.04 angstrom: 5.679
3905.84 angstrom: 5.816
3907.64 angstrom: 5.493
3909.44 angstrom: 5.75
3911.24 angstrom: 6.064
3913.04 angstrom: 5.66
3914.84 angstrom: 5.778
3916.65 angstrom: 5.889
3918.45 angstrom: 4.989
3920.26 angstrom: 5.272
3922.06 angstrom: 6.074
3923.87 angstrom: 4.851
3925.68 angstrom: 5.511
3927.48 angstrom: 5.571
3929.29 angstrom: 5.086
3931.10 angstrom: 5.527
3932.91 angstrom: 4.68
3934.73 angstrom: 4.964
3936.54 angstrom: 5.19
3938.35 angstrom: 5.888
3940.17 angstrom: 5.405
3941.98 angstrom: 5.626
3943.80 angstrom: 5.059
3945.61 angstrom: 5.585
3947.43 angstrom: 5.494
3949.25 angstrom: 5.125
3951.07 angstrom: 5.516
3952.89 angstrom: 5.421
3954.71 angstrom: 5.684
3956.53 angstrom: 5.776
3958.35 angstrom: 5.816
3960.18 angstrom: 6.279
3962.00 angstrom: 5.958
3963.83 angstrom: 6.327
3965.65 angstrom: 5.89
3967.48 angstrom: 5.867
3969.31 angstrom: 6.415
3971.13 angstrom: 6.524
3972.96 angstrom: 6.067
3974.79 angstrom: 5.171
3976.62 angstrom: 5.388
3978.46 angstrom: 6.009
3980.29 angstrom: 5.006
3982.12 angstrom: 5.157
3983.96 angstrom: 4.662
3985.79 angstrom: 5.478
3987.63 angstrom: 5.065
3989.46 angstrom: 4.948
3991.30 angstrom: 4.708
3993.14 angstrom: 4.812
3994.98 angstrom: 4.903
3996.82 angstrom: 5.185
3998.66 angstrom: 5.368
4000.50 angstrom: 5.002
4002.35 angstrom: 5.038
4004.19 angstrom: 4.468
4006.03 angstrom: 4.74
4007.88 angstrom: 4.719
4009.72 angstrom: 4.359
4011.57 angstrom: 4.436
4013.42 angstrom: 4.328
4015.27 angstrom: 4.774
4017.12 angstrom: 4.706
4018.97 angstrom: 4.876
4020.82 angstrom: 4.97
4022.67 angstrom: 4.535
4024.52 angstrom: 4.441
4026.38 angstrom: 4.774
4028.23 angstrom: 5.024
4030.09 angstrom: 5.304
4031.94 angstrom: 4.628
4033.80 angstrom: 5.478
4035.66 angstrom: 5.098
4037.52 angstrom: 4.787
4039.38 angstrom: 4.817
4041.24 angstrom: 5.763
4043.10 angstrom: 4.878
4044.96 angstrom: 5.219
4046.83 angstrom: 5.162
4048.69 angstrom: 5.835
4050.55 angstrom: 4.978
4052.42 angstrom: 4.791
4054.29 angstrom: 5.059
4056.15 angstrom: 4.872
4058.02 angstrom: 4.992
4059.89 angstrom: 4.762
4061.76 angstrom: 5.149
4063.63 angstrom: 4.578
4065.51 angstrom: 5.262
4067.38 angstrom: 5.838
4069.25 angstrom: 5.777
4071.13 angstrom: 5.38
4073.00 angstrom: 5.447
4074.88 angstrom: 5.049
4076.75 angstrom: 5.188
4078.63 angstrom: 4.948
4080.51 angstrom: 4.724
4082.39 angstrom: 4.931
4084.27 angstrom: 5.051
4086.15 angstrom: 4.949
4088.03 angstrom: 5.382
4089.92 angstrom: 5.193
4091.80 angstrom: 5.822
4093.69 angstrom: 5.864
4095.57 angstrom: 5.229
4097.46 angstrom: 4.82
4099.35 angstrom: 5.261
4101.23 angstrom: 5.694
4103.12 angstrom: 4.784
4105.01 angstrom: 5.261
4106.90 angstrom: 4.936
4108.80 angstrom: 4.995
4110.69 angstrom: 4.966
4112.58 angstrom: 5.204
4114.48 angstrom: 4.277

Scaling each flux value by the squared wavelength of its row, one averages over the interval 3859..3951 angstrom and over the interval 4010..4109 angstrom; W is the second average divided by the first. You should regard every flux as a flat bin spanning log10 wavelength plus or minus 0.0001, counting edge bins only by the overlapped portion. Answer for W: 0.88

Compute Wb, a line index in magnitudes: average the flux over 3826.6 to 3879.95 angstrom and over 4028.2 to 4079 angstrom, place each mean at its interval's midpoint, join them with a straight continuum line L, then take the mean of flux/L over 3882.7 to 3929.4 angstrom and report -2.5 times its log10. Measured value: 0.11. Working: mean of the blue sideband 6.96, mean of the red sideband 5.15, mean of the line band 5.83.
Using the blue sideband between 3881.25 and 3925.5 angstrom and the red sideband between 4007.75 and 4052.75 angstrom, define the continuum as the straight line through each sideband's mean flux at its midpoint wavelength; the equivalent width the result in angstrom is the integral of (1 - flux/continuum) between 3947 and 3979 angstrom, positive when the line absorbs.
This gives -2.4 angstrom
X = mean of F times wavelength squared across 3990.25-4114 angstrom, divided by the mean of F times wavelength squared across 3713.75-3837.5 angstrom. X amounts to 0.9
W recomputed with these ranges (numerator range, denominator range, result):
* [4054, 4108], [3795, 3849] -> 0.98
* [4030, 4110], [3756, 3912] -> 0.91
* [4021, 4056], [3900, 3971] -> 0.94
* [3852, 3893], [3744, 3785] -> 1.23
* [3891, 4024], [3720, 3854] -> 0.88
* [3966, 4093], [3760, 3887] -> 0.87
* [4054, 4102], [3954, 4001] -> 0.99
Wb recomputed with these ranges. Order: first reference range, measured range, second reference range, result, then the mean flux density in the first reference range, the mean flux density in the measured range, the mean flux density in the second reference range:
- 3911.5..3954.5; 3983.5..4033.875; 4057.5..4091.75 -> 0.095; 5.41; 4.84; 5.16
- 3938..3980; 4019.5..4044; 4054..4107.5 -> 0.093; 5.74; 4.96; 5.18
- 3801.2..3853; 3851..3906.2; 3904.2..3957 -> -0.204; 6.05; 6.96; 5.47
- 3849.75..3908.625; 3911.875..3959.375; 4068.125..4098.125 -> 0.181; 6.89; 5.44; 5.24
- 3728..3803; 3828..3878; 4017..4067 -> -0.143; 6.67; 6.99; 5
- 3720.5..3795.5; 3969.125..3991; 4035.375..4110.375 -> 0.059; 7.12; 5.44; 5.16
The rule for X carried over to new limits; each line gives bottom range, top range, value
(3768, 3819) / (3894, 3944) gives 0.96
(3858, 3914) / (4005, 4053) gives 0.78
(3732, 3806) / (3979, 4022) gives 0.86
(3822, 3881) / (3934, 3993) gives 0.85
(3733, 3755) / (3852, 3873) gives 1.27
